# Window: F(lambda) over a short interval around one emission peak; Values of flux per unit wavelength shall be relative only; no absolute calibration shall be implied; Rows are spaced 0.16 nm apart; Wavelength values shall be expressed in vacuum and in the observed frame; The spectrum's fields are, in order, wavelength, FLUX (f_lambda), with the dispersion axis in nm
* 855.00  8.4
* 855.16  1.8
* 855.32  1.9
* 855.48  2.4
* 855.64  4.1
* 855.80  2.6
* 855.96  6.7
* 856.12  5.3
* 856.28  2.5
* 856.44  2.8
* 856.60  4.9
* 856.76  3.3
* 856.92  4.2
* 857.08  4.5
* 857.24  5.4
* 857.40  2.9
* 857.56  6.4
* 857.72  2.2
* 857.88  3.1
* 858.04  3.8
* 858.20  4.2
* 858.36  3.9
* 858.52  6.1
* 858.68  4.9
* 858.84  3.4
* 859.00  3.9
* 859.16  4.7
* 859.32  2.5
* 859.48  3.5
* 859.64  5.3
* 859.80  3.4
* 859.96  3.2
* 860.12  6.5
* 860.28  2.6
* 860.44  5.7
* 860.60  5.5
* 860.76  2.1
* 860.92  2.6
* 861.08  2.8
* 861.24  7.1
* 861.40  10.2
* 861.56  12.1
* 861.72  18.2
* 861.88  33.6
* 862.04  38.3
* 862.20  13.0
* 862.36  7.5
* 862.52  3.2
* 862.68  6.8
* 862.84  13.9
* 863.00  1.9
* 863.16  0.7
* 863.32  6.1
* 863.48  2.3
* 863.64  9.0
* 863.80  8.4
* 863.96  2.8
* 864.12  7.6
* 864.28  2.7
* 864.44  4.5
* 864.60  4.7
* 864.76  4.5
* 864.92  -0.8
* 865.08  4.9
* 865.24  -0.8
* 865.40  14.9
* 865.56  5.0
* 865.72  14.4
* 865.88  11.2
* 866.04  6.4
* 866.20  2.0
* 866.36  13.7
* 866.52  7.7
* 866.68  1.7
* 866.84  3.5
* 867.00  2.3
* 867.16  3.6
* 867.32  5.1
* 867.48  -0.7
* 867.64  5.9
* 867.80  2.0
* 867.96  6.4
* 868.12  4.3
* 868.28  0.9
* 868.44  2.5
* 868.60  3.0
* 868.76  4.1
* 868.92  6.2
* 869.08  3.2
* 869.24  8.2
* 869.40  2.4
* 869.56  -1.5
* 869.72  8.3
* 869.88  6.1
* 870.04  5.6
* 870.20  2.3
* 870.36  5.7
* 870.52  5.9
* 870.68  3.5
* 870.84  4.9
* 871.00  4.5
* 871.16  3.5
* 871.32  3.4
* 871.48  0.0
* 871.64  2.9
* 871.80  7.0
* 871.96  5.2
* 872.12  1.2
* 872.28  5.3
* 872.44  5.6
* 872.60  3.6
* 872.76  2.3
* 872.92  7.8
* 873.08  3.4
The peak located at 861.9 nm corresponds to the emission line Hgamma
